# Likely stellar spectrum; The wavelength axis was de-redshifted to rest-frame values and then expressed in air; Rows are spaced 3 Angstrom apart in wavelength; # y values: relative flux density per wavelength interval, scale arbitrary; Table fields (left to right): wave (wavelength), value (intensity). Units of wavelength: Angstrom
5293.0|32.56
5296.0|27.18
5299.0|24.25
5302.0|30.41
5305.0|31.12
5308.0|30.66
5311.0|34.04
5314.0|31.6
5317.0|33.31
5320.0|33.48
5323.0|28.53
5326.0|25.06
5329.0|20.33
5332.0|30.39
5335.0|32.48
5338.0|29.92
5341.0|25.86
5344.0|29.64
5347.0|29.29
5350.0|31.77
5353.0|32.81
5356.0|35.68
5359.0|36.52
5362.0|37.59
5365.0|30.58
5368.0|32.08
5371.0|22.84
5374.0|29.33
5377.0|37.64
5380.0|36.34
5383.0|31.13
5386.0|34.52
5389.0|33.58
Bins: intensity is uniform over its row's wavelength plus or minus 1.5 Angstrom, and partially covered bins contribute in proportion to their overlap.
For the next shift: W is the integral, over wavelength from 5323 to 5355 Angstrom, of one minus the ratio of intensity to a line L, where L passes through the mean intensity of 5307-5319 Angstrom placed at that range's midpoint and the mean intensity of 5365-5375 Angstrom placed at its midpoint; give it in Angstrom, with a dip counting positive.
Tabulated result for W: 1.8 Angstrom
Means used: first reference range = 32.5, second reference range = 28.4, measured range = 28.9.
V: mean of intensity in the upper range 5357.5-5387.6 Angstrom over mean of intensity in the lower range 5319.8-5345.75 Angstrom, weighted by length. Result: 1.17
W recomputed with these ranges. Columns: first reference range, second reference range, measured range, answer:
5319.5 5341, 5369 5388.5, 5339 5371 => -1.63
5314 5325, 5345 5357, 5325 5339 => 1.80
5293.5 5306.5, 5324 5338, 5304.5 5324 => -2.71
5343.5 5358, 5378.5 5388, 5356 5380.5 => 0.16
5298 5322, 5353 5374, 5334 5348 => 1.11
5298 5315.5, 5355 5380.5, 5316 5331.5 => 1.52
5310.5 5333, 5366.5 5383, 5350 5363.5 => -1.91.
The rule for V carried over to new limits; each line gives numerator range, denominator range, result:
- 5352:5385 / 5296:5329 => 1.11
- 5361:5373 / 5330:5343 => 1.04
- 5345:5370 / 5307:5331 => 1.11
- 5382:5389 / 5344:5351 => 1.09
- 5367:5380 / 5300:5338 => 1.04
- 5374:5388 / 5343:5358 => 1.07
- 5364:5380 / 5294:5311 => 1.06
